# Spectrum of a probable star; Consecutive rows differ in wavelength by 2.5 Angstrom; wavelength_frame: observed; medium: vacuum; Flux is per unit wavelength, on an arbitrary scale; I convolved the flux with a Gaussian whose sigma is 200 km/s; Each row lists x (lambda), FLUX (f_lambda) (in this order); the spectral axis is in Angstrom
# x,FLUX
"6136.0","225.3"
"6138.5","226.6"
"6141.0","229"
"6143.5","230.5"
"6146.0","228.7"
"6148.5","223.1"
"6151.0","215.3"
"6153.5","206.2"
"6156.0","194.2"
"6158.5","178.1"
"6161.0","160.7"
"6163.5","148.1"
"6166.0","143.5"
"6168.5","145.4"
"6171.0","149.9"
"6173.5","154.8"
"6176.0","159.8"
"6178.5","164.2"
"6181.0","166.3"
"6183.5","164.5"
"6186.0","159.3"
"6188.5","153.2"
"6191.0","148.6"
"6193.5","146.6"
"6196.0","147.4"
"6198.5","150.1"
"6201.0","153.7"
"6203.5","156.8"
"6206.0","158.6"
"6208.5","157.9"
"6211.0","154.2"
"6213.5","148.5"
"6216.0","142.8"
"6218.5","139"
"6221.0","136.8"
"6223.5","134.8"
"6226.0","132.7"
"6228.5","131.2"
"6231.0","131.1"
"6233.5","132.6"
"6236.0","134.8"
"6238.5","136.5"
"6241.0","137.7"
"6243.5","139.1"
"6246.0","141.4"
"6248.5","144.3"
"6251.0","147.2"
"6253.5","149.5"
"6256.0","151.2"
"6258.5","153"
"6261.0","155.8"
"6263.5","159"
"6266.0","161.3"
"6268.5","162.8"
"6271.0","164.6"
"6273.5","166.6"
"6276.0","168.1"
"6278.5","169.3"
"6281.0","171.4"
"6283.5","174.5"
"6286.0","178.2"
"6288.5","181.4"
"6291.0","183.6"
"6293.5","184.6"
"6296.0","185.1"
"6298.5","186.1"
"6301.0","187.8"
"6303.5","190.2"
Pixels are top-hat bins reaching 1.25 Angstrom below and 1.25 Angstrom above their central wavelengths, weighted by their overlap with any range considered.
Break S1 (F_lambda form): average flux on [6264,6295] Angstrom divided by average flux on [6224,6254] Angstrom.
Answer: 1.2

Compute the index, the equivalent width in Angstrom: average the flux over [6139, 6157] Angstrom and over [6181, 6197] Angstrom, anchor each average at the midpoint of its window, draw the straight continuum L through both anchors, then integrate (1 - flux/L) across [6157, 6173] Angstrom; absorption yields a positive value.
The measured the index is 3.1 Angstrom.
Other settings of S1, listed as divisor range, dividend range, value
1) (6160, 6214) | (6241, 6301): 1.06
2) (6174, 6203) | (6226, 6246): 0.87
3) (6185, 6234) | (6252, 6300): 1.16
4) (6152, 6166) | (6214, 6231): 0.78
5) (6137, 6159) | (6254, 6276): 0.74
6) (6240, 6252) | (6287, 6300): 1.30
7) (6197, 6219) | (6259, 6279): 1.07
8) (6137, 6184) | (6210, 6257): 0.76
